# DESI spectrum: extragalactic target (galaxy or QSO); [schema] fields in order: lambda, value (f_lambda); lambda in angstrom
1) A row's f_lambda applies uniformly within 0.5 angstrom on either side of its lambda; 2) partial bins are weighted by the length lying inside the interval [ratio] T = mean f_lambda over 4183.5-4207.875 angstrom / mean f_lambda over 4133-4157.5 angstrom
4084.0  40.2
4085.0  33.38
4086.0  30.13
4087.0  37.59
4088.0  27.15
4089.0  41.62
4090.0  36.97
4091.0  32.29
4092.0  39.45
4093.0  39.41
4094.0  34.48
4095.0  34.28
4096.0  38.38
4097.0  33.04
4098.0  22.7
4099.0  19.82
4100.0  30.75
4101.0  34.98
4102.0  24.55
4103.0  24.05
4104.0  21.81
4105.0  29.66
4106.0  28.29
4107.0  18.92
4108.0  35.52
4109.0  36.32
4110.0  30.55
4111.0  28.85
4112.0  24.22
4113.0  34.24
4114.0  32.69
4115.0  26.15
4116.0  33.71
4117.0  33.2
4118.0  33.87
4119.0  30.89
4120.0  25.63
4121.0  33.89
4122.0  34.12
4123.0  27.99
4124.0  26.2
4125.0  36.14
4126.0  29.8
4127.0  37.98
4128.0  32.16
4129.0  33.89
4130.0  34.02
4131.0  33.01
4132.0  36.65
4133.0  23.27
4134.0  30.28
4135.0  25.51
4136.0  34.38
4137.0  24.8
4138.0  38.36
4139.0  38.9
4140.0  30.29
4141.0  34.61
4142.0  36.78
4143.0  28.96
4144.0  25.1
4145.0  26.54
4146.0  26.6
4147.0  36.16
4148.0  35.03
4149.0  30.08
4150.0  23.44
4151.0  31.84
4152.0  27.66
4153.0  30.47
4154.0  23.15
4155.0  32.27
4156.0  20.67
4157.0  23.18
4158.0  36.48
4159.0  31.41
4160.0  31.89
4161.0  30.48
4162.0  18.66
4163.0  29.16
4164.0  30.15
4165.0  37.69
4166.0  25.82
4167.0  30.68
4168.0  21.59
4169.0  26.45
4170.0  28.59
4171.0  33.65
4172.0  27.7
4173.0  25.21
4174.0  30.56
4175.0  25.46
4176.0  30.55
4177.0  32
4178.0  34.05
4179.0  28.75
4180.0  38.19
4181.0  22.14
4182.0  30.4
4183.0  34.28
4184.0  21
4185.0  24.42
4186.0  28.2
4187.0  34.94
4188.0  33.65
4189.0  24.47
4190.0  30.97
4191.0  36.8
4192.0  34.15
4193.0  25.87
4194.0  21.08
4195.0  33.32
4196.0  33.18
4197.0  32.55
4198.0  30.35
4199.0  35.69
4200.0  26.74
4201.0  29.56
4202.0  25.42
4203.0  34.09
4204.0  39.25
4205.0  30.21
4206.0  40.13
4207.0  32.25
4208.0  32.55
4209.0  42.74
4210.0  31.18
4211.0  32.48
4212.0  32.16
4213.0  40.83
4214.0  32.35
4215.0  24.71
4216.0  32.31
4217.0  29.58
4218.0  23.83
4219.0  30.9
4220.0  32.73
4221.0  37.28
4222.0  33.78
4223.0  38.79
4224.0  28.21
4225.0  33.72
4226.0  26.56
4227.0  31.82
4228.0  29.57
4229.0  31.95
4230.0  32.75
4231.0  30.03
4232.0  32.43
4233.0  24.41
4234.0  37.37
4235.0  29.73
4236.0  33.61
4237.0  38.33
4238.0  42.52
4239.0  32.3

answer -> 1.04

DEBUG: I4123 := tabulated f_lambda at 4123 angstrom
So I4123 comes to 27.99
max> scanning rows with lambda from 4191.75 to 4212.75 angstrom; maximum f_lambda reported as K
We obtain 42.74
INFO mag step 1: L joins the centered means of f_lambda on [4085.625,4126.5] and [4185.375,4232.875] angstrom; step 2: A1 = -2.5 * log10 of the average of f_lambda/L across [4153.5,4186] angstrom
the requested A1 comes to 0.104 mag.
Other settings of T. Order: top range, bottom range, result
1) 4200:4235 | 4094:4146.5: 1.05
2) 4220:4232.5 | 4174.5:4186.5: 1.11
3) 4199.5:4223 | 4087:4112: 1.05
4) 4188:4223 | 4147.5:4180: 1.10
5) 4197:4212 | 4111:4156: 1.07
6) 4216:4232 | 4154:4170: 1.11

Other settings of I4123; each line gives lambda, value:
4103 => 24.05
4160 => 31.89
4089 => 41.62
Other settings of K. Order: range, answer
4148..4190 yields 38.19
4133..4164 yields 38.9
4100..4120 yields 36.32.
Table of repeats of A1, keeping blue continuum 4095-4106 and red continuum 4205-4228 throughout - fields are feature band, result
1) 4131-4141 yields -0.07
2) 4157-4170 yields 0.06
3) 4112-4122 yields -0.09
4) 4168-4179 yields 0.07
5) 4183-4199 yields 0.06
